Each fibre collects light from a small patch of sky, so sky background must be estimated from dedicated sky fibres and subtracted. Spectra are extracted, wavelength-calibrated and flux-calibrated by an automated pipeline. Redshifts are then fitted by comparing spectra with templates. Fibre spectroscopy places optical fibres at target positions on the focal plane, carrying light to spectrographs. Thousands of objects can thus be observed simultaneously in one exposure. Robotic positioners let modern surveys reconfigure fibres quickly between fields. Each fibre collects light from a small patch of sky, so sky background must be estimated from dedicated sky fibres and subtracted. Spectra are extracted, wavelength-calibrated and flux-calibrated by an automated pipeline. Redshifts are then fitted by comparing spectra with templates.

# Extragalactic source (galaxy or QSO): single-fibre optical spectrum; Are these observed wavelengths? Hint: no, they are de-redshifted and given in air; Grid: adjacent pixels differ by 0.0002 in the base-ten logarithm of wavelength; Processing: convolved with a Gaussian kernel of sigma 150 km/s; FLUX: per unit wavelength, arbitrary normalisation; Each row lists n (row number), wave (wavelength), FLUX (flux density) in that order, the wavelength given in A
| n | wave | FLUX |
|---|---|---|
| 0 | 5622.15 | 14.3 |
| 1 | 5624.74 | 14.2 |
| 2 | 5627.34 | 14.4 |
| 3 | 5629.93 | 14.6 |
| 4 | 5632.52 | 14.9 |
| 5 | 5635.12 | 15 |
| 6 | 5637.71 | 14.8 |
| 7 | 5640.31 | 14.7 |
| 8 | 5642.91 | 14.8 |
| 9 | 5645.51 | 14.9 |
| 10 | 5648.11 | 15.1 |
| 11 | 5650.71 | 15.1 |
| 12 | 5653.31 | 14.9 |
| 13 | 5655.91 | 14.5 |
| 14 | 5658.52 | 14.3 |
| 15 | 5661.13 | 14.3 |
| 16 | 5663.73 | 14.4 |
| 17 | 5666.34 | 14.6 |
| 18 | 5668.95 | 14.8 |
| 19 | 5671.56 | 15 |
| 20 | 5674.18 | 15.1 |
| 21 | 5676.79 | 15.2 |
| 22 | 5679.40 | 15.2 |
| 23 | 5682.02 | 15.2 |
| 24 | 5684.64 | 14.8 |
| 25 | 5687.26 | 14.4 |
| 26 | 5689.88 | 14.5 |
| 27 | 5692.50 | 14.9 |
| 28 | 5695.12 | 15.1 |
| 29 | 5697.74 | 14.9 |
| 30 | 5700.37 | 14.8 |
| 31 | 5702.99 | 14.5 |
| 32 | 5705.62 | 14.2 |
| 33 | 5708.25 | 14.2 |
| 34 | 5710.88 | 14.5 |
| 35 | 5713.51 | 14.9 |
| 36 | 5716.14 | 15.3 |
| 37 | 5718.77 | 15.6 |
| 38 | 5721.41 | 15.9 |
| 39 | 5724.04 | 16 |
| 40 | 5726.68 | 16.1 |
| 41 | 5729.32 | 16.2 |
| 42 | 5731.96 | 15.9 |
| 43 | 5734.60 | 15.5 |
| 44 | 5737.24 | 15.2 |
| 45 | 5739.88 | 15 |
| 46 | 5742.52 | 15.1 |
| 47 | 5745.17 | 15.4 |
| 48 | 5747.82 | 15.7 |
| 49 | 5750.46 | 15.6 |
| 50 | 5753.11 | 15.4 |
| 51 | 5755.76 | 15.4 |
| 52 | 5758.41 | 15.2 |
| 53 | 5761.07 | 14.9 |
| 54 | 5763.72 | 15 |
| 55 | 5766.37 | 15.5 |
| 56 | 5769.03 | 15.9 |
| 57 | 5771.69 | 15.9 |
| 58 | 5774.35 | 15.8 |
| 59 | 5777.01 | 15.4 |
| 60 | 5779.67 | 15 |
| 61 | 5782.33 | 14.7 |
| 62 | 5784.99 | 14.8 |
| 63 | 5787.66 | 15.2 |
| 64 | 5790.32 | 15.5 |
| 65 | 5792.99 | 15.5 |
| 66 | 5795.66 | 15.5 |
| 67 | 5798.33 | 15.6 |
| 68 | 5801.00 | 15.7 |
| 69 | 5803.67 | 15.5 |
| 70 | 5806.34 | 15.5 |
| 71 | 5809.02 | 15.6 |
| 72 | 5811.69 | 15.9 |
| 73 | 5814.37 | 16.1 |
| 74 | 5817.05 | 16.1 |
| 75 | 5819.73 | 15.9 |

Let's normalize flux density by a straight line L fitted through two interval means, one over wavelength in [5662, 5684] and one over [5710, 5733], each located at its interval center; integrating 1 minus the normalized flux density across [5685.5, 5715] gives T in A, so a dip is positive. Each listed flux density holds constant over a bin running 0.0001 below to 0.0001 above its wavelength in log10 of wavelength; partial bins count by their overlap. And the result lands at 1.3 A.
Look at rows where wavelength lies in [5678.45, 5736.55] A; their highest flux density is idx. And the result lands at 16.2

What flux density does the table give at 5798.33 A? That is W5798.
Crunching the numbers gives 15.6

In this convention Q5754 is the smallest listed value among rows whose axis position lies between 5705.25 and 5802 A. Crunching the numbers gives 14.2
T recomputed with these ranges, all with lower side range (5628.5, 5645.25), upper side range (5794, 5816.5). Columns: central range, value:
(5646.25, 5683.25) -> 0.3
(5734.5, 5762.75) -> 0.2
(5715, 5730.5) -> -0.6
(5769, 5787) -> 0.3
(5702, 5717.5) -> 0.6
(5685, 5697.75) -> 0.3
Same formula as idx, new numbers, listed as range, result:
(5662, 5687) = 15.2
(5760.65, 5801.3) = 15.9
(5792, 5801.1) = 15.7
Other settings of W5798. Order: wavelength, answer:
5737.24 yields 15.2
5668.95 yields 14.8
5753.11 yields 15.4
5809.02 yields 15.6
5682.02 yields 15.2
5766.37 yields 15.5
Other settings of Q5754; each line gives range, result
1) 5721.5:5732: 15.9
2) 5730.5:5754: 15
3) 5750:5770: 14.9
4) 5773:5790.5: 14.7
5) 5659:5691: 14.3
